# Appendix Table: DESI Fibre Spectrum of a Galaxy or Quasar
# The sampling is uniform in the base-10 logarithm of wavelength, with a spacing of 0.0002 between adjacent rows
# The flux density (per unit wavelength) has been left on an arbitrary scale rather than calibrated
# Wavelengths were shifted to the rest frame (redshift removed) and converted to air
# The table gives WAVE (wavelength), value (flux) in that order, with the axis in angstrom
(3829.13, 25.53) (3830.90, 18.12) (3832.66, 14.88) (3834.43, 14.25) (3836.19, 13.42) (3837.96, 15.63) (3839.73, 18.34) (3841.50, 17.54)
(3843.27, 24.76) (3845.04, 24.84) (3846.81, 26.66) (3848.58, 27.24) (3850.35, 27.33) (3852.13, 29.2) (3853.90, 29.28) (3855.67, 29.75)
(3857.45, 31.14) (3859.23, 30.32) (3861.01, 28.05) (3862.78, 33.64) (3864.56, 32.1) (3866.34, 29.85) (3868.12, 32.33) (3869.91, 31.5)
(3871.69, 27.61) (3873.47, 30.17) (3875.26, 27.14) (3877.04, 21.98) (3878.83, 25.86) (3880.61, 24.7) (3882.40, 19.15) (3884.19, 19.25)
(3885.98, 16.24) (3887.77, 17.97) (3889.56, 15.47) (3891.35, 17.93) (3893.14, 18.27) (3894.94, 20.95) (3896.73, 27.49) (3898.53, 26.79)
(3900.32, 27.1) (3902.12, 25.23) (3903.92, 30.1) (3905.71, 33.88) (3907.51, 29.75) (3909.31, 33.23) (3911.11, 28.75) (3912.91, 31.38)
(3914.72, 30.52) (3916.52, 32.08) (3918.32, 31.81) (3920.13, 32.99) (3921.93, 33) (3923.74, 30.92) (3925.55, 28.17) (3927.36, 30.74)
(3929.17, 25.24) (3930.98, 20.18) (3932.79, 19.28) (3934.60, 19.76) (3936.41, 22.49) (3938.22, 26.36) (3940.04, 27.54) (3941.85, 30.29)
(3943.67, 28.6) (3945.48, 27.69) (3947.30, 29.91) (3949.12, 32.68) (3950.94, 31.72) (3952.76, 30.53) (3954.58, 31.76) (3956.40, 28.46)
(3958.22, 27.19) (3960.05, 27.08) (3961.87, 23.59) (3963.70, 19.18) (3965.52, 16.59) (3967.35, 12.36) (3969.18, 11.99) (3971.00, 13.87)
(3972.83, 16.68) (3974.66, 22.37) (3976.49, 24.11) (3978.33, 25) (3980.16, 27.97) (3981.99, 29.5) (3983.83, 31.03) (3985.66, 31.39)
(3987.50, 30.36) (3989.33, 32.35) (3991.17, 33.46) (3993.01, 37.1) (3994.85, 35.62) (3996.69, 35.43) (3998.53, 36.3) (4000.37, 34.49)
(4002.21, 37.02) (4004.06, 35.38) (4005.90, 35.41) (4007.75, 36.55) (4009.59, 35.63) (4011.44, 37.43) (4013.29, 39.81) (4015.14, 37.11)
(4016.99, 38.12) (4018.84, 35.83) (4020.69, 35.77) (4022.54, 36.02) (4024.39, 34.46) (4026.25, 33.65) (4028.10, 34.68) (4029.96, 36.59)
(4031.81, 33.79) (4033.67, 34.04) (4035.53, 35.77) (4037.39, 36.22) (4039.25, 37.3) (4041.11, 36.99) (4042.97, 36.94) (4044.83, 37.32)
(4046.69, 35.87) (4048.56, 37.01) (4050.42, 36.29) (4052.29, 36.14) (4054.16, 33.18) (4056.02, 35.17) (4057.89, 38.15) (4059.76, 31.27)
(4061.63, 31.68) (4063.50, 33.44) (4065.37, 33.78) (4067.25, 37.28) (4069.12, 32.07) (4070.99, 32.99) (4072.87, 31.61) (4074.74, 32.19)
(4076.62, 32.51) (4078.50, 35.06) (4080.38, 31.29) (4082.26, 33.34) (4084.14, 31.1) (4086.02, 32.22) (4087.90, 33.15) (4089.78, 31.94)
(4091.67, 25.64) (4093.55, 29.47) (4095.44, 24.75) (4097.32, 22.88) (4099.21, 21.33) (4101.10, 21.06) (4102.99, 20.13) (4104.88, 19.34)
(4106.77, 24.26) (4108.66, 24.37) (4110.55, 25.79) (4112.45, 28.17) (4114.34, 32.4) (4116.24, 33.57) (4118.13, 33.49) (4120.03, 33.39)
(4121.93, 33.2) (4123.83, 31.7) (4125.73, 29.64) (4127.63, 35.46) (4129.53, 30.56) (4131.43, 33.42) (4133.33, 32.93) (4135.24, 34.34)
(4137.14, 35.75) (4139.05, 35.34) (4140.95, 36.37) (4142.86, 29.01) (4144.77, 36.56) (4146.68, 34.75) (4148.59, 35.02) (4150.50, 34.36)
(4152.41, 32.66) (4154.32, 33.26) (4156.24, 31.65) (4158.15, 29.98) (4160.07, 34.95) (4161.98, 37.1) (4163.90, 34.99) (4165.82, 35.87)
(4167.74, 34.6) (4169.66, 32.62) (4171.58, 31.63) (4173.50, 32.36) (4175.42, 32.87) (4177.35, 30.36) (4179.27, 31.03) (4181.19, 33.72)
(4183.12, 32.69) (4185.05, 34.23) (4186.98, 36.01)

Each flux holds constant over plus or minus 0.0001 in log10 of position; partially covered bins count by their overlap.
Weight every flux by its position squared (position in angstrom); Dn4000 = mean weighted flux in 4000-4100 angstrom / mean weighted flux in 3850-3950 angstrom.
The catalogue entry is 1.35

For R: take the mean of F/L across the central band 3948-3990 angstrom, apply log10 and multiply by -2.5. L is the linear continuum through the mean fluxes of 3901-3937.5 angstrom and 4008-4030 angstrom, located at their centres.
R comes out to 0.274 mag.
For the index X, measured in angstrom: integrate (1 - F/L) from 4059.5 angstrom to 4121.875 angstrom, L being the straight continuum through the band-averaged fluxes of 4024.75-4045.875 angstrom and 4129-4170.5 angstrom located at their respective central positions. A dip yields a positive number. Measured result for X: 9.4 angstrom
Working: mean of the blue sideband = 35.7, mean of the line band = 29.6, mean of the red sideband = 34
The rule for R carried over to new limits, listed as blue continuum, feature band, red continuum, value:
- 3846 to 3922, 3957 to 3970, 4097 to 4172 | 0.39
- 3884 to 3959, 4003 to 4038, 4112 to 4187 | -0.21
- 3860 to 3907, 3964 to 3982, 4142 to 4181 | 0.39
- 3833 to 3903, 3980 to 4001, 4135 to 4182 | -0.17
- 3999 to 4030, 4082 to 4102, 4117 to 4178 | 0.24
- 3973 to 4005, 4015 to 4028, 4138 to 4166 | -0.12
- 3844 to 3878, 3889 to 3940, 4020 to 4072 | 0.15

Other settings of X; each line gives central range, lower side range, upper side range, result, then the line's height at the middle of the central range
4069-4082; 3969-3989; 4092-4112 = -4.8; 23.8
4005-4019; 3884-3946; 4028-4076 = -2.0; 32.4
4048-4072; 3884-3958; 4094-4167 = -3.9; 29.6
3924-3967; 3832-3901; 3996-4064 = 5.2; 29.8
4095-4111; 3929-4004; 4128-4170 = 4.8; 32.2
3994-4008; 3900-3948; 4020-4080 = -1.5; 32.3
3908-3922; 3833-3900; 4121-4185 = -3.1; 25.9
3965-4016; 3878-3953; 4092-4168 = -3.2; 28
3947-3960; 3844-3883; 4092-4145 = -0.7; 28.7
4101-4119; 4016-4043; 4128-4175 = 4.2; 34.4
